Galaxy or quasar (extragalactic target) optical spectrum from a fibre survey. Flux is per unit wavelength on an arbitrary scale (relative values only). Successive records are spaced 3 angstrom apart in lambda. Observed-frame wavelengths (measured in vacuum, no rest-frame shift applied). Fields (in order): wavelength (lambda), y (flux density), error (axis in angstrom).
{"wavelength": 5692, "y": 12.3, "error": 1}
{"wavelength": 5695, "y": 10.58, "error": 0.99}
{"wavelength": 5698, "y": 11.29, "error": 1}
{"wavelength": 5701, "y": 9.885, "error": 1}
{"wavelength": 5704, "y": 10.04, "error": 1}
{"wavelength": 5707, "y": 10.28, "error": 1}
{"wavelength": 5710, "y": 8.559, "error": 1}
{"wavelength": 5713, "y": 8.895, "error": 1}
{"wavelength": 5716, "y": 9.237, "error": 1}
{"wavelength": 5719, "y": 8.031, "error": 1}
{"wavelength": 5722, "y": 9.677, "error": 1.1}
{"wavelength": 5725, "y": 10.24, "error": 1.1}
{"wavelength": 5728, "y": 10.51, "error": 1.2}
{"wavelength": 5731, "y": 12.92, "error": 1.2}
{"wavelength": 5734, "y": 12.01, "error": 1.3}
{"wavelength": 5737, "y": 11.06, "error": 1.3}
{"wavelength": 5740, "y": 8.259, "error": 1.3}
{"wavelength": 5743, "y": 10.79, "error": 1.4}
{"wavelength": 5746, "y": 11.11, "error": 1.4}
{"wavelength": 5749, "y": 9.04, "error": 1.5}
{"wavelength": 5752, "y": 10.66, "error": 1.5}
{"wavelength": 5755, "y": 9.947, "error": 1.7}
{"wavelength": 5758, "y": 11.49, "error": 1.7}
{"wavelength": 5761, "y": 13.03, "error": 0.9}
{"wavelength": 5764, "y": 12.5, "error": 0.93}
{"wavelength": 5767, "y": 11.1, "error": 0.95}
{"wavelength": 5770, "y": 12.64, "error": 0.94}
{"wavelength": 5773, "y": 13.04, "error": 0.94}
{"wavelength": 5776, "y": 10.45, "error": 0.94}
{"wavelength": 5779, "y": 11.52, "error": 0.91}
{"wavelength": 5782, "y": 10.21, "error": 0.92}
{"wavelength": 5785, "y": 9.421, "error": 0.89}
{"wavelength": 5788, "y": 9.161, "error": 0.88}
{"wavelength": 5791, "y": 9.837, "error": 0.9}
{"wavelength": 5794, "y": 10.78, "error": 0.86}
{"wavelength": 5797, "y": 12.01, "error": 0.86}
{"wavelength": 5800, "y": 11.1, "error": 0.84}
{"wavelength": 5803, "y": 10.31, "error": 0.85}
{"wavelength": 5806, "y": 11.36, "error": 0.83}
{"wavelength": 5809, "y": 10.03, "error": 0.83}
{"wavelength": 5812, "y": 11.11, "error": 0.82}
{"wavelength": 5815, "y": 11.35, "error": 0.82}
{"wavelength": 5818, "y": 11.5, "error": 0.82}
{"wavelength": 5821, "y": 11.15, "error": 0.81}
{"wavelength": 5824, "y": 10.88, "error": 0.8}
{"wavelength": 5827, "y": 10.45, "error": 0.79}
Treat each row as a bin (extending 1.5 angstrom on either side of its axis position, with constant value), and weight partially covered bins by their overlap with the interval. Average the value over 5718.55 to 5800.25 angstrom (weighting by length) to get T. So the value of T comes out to 10.8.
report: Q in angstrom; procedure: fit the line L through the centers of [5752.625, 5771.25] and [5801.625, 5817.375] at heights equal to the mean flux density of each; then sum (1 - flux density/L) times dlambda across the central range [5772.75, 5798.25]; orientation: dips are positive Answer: 1.6 angstrom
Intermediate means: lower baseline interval 11.7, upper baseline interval 10.9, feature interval 10.6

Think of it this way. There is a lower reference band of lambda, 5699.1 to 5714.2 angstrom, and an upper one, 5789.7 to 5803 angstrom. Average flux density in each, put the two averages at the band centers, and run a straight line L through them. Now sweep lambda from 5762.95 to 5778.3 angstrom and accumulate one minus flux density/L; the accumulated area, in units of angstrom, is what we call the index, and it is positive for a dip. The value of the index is -2.05 angstrom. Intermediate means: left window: 9.59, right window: 10.9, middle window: 11.9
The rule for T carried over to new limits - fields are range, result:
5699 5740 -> 10.1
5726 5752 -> 10.7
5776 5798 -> 10.4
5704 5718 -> 9.28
